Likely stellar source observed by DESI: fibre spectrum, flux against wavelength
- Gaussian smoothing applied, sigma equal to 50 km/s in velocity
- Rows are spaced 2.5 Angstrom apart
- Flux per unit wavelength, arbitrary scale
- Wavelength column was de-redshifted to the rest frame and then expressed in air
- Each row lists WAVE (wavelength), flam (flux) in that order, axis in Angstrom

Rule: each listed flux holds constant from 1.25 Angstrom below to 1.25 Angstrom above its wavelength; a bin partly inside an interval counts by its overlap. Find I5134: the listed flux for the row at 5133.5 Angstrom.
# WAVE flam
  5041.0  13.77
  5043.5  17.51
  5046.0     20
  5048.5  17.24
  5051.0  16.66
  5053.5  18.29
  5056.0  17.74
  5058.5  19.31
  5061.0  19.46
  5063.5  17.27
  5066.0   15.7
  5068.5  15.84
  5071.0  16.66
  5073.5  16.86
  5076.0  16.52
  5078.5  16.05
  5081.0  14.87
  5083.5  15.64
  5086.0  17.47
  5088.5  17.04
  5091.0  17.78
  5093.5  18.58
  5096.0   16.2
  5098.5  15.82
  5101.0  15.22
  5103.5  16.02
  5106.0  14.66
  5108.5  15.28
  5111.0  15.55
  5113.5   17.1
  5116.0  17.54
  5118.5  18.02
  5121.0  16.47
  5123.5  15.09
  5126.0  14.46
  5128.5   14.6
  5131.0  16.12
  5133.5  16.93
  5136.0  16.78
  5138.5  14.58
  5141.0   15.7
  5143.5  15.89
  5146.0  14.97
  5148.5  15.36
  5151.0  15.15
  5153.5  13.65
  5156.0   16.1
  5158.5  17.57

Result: 16.93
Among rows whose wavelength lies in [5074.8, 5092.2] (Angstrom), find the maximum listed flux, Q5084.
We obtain 17.78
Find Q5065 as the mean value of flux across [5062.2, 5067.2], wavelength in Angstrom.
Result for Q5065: 16.5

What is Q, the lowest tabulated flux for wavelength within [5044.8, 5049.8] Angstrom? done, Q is 17.24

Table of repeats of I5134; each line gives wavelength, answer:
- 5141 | 15.7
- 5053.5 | 18.29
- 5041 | 13.77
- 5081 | 14.87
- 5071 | 16.66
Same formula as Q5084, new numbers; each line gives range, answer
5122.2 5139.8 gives 16.93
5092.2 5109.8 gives 18.58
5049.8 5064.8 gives 19.46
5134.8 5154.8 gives 16.78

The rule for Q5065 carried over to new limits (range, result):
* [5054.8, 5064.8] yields 18.4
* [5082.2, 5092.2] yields 17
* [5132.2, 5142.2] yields 16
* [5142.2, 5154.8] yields 15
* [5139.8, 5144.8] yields 15.8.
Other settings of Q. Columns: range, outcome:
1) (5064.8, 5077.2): 15.7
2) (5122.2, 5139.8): 14.46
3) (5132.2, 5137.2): 16.78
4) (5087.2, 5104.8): 15.22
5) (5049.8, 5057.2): 16.66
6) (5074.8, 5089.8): 14.87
